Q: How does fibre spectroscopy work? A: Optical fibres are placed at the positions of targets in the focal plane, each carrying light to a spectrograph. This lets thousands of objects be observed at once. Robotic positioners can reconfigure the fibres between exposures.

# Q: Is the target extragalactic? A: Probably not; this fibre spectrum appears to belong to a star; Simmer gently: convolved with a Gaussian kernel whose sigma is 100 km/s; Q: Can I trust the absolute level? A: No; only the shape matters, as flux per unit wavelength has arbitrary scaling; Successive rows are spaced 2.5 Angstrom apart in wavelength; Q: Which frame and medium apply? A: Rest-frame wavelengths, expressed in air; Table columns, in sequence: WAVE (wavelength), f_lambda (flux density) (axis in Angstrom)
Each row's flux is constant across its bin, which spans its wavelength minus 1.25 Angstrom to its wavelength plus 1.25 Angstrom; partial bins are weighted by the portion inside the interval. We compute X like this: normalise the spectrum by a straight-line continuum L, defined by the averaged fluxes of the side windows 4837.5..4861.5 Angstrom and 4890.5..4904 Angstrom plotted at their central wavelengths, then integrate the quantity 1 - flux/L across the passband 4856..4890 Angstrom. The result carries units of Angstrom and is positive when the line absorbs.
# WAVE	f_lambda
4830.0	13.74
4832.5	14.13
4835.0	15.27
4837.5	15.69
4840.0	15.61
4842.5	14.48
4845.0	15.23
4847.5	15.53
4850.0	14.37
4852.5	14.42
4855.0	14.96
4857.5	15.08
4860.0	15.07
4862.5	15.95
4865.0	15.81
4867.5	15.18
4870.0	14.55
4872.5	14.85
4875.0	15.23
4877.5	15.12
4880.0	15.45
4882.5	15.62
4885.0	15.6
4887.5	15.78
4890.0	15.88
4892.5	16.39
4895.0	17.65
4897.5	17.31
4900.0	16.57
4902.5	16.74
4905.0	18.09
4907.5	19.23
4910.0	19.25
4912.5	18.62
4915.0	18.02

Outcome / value 1.26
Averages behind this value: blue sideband 15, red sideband 16.9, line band 15.3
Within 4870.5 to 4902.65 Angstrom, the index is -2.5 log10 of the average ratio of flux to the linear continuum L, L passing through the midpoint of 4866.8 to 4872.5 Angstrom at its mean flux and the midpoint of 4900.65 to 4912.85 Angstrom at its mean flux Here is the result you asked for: 0.030 mag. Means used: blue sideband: 14.8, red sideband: 18.3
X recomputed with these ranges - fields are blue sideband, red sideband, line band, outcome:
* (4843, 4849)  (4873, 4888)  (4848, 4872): 0.40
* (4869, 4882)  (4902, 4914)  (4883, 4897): 0.27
